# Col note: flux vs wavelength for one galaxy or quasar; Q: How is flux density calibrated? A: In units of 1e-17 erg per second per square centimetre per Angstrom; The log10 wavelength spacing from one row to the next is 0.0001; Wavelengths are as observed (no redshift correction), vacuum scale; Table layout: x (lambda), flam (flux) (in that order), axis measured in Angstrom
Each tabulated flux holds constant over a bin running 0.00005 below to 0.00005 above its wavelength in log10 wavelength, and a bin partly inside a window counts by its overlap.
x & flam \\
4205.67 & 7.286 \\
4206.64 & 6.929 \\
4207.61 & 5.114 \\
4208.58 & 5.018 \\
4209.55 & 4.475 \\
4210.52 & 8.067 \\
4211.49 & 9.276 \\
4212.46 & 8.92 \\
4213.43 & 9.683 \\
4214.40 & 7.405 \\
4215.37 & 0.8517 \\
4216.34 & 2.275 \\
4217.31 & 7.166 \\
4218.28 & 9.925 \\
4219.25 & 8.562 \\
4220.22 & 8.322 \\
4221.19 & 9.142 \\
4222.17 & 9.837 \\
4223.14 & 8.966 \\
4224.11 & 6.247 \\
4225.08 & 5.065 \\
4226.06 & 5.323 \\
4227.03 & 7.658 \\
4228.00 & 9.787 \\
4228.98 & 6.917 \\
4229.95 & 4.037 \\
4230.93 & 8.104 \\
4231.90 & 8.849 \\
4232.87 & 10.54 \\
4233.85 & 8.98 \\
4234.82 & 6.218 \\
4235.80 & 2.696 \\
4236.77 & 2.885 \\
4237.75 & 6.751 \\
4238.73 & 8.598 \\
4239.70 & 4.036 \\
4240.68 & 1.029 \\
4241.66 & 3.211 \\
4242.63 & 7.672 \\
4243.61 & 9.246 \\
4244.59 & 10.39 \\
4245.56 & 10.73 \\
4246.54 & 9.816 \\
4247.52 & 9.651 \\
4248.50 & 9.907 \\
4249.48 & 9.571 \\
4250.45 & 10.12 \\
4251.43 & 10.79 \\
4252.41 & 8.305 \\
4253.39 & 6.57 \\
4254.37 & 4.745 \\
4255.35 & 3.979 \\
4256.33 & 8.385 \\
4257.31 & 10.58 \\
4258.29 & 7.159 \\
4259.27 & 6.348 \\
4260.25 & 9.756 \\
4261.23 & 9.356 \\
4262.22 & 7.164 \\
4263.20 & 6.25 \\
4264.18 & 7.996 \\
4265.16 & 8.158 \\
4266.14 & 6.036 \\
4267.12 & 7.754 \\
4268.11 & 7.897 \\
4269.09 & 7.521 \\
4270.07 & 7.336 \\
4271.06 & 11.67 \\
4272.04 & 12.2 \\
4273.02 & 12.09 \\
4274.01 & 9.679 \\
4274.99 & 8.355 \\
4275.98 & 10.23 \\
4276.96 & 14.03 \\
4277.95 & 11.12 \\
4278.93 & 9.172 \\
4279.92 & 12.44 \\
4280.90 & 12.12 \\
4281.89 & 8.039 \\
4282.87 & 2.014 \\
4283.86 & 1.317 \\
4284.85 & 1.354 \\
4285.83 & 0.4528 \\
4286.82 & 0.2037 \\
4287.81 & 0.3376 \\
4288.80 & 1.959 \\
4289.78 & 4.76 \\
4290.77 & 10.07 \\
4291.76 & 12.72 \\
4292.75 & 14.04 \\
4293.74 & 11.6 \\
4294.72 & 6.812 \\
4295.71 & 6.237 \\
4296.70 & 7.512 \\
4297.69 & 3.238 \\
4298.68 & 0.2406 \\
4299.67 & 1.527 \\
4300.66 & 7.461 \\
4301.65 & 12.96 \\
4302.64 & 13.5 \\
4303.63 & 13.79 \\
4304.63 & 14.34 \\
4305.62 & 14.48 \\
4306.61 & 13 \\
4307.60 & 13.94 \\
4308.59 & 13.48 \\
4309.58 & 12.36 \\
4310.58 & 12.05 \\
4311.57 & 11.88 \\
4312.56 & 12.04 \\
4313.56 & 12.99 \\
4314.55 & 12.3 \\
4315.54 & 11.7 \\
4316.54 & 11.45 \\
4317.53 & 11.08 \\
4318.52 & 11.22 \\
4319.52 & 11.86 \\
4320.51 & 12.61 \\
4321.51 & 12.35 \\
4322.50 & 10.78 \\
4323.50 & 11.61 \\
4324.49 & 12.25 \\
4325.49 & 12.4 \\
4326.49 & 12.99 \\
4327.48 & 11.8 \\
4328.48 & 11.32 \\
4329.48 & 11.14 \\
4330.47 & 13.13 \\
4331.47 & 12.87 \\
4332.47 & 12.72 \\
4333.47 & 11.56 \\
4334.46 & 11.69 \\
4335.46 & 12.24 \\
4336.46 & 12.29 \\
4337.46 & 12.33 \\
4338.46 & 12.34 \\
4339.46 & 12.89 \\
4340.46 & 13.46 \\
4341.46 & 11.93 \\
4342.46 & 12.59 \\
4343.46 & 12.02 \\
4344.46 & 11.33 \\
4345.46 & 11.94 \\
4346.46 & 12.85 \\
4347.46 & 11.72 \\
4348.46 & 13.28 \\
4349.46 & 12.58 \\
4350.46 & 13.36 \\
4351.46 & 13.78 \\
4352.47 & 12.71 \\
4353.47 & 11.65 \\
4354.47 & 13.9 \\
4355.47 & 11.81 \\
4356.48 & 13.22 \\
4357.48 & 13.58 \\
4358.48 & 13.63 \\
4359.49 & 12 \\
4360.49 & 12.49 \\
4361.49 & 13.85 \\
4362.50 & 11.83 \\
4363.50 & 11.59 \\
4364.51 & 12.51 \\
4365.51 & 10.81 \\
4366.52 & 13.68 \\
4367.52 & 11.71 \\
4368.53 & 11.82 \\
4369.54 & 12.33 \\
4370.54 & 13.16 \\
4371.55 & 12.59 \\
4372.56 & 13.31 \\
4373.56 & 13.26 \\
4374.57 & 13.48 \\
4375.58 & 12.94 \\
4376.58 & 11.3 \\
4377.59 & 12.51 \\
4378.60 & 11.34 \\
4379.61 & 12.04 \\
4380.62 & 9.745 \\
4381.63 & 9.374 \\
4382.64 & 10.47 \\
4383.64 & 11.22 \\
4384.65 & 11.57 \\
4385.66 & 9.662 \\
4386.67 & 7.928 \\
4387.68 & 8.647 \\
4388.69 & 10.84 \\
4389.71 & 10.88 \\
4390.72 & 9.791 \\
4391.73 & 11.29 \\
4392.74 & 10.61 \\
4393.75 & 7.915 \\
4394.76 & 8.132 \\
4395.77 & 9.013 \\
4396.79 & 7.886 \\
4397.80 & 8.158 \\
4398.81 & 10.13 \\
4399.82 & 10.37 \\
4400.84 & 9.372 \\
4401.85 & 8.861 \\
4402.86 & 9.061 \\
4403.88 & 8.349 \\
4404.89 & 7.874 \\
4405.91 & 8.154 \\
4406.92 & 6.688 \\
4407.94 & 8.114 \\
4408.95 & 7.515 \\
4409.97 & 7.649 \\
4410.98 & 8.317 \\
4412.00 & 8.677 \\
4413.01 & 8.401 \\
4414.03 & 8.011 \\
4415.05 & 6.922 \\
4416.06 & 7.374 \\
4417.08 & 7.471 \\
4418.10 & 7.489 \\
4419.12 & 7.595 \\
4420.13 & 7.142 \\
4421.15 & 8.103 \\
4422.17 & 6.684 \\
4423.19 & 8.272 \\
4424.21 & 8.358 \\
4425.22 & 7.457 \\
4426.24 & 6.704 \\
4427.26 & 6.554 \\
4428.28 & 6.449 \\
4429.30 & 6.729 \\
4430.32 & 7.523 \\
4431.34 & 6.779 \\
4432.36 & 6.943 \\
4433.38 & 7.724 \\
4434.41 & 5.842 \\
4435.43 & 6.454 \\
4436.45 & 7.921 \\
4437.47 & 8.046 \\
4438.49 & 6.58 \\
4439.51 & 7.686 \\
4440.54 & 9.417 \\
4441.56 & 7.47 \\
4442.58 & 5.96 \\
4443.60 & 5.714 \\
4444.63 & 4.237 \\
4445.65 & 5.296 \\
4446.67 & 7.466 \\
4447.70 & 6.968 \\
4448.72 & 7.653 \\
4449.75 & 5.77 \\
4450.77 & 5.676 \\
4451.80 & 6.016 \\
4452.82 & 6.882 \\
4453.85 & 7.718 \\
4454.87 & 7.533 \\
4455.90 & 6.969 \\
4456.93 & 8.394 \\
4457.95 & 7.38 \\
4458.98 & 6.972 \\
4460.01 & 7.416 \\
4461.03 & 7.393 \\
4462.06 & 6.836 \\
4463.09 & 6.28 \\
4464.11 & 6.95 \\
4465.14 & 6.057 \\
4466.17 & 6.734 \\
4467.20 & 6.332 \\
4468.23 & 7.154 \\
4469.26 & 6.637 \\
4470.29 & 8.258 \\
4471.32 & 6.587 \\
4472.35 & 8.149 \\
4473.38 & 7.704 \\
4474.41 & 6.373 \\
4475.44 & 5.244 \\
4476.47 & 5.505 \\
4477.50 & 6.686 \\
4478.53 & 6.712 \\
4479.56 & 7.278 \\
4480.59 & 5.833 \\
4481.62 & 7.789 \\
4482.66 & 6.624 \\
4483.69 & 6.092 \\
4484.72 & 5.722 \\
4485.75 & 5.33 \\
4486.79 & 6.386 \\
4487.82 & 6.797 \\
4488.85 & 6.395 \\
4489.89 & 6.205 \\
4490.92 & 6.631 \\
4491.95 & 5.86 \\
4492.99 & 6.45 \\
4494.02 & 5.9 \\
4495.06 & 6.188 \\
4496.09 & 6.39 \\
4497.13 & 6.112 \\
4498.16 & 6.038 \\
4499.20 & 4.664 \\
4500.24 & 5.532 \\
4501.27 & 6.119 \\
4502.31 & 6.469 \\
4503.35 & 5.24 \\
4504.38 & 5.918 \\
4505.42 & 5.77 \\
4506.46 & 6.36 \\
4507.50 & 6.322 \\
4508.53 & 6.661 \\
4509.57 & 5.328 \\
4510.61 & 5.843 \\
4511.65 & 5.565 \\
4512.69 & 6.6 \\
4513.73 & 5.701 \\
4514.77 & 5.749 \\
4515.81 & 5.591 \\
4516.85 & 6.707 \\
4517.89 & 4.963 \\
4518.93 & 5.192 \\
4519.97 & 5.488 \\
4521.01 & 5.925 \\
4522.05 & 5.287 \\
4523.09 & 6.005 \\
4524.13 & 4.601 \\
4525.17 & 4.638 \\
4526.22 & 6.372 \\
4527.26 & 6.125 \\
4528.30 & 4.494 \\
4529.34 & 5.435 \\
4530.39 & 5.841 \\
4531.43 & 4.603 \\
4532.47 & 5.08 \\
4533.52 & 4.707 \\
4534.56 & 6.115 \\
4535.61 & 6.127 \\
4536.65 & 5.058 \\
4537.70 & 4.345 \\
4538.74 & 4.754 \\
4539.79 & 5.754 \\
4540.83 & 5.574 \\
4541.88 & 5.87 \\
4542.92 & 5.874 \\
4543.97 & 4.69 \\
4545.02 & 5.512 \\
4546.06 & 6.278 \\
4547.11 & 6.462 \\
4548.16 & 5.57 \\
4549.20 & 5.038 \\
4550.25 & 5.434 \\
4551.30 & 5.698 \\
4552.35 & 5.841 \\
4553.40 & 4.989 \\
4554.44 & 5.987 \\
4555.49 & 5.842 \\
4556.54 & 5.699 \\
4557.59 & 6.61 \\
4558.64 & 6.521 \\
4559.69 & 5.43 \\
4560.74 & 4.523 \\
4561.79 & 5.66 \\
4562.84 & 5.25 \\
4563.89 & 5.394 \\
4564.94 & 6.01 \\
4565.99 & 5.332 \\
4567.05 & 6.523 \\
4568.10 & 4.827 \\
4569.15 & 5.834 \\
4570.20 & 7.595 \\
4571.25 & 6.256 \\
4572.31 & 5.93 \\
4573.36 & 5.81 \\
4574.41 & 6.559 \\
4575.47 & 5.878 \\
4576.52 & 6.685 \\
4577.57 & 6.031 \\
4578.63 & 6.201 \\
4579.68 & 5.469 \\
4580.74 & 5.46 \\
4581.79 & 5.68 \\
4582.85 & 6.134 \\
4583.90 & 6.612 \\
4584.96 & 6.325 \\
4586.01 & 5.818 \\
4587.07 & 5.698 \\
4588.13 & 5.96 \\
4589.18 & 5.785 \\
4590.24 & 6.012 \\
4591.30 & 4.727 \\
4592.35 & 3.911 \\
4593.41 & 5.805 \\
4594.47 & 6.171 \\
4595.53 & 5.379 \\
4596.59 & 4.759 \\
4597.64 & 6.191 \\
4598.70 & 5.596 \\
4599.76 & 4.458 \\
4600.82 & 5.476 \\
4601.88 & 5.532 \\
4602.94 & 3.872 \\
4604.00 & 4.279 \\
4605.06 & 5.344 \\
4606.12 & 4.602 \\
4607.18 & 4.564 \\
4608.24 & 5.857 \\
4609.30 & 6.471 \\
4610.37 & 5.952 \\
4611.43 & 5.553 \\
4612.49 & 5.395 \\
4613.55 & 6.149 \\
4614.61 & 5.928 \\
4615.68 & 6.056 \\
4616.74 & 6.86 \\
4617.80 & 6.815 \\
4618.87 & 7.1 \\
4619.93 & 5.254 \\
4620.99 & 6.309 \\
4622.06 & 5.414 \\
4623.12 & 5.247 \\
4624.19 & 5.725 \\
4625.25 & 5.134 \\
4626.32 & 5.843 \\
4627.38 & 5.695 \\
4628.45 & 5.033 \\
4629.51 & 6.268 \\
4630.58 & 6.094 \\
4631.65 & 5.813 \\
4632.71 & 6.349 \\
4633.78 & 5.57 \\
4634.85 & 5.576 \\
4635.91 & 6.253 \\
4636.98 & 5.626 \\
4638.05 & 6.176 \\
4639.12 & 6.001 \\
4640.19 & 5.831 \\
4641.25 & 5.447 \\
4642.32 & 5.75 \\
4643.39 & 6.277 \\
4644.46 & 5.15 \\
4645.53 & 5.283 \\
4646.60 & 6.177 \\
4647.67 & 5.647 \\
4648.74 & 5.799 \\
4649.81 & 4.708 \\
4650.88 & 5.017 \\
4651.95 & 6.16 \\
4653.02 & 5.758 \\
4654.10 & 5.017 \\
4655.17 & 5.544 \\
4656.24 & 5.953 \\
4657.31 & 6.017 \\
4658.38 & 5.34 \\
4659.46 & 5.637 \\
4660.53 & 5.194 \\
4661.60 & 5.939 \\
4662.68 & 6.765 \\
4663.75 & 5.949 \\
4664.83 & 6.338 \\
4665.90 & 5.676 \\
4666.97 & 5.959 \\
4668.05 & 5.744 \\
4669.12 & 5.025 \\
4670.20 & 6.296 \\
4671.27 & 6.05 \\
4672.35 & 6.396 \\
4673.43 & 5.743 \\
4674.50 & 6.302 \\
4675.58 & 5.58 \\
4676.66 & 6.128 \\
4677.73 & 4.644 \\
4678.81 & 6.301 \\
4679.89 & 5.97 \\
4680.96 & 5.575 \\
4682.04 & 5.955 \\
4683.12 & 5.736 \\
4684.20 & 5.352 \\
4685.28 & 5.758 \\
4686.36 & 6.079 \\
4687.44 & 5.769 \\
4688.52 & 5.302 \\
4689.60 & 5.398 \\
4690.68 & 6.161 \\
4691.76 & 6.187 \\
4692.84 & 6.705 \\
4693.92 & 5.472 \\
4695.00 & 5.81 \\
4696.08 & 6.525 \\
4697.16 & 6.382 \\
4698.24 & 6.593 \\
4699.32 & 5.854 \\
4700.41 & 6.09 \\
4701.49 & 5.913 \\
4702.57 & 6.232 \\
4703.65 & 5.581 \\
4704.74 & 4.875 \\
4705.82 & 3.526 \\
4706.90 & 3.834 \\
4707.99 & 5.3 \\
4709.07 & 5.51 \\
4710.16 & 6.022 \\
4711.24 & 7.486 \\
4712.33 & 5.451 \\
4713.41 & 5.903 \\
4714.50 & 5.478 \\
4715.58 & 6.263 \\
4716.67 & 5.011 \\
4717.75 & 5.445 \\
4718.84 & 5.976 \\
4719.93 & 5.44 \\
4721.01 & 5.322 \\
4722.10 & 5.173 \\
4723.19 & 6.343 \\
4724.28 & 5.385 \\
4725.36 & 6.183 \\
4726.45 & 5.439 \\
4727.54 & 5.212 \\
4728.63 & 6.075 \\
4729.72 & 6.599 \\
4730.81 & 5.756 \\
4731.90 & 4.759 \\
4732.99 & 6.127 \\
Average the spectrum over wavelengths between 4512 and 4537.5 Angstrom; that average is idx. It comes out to 5.5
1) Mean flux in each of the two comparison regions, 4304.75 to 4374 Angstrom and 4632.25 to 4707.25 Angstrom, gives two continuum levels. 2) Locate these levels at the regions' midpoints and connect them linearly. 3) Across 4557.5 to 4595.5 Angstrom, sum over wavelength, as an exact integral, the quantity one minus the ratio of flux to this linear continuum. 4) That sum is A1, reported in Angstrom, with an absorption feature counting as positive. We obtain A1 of 9.0 Angstrom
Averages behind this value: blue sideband 12.4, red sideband 5.76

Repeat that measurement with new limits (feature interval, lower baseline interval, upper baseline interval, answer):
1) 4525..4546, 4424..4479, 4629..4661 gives 3.28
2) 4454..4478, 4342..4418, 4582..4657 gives 5.30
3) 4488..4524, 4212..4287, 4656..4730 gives 3.51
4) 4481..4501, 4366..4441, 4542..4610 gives 3.25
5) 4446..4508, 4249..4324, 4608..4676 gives 6.54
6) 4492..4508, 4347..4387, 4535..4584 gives 3.66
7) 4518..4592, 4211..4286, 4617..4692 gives 7.06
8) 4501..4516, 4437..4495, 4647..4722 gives 1.30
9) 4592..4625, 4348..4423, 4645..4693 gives 5.83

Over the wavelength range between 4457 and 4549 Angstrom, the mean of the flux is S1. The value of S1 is 6.05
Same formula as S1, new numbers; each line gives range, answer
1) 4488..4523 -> 5.92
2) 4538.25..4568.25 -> 5.63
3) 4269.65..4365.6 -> 10.8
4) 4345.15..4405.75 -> 11.3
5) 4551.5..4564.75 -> 5.66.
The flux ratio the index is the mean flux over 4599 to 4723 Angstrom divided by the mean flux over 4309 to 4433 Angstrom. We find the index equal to 0.5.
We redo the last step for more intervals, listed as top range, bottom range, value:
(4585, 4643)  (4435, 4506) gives 0.86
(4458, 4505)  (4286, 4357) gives 0.58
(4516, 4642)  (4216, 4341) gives 0.63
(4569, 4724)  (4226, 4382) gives 0.57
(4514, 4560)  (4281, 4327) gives 0.59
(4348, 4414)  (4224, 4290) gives 1.47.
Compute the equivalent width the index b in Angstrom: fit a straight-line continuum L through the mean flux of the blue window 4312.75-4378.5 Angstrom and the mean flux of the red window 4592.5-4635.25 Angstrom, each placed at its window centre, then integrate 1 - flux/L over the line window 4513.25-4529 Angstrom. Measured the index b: 4.8 Angstrom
